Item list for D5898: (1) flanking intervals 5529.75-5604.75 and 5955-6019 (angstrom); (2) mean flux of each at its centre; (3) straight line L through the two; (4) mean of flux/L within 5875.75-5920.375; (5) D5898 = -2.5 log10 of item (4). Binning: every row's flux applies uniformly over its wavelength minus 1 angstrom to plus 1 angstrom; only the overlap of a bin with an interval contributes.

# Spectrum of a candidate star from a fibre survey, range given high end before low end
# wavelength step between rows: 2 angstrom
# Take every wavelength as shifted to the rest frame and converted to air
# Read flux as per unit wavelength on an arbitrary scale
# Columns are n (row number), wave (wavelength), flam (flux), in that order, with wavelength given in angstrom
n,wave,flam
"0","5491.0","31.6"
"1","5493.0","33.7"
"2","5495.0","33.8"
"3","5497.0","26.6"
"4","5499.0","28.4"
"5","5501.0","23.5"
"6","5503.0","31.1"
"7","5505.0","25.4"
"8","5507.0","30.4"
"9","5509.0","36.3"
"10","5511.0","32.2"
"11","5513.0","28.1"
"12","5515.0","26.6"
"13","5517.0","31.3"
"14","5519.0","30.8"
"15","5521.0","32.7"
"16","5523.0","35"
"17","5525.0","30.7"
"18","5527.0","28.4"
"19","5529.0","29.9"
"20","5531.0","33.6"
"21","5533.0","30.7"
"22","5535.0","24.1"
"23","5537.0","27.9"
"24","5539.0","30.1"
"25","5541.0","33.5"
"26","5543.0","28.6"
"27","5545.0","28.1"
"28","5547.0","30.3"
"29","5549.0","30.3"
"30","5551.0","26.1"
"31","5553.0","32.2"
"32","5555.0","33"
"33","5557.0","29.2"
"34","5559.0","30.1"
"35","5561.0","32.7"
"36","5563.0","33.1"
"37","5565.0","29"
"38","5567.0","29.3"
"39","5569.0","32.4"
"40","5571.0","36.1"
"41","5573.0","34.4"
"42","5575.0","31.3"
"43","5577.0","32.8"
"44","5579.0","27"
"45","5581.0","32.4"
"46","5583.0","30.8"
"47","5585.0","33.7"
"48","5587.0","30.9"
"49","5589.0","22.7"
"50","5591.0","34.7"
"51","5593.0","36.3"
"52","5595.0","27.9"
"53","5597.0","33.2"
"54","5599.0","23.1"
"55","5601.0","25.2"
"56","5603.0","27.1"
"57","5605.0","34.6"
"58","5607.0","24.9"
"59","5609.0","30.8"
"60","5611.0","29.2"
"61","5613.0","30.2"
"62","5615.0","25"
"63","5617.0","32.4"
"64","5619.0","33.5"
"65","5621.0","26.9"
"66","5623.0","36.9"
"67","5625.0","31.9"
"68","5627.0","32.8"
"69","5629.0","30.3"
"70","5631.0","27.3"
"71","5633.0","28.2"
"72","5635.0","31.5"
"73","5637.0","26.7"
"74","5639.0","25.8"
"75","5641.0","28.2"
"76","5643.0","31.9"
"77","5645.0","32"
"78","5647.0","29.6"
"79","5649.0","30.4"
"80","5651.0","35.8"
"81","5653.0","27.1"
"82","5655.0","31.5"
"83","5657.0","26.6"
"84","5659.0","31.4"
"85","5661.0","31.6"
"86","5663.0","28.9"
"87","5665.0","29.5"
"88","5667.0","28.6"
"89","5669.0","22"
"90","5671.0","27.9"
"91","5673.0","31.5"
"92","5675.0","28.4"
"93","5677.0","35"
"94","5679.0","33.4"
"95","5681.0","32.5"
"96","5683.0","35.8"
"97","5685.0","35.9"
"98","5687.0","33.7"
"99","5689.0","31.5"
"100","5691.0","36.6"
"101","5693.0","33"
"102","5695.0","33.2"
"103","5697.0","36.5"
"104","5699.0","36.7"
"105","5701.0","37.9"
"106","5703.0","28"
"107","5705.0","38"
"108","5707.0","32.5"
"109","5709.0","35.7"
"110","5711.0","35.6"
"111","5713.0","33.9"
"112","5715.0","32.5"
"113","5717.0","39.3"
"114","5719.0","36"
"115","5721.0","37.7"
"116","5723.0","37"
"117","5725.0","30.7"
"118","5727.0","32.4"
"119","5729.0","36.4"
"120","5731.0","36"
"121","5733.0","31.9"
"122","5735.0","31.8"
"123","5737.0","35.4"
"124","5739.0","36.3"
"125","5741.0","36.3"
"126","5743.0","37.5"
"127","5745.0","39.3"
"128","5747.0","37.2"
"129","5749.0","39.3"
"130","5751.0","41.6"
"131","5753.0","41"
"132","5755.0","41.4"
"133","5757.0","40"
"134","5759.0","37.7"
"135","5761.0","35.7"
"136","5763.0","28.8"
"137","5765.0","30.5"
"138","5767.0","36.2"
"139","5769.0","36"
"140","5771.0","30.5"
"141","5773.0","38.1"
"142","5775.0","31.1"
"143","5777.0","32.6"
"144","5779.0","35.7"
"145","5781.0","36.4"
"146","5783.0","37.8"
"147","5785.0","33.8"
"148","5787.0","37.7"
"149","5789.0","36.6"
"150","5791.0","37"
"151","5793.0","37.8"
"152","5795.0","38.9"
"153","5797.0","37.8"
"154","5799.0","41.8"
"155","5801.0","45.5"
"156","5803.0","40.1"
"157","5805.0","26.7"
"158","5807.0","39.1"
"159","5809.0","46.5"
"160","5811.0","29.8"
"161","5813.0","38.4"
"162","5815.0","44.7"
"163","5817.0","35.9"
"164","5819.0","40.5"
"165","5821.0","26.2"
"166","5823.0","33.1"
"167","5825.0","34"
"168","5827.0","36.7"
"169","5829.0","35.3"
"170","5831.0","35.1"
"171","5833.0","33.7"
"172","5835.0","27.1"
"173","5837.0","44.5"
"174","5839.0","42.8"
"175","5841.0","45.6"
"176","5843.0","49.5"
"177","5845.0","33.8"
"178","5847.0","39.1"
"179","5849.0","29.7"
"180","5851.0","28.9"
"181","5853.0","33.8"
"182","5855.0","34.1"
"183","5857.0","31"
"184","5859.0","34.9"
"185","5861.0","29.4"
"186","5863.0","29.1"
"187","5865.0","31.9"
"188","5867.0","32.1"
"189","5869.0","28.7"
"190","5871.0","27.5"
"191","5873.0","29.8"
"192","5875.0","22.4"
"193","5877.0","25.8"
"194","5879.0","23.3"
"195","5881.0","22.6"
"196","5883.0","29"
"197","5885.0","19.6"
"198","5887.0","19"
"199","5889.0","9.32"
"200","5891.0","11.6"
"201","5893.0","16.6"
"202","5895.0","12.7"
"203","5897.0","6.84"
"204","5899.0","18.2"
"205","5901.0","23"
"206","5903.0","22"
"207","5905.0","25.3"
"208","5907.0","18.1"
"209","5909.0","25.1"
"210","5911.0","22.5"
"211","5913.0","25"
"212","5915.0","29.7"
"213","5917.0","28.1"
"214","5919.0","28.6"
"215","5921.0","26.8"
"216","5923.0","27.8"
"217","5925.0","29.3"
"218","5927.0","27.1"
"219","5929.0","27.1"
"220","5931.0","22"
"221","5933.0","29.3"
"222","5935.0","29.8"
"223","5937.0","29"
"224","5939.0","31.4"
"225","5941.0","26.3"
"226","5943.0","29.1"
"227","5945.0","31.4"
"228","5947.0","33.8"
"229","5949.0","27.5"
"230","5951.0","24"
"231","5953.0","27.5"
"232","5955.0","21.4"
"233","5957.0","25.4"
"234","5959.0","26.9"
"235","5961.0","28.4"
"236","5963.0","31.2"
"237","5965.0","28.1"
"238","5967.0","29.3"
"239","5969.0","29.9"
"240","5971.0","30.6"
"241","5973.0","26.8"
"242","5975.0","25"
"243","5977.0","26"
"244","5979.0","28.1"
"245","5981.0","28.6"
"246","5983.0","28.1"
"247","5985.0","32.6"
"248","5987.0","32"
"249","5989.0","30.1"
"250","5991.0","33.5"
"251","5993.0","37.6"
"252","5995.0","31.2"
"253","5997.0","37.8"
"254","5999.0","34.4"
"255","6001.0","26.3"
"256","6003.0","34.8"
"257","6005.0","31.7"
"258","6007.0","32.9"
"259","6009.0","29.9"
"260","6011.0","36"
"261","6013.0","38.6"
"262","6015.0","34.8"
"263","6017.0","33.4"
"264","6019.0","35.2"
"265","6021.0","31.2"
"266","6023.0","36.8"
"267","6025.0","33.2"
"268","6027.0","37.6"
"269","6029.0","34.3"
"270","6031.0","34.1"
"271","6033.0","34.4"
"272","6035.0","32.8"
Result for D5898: 0.41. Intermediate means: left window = 30.4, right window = 30.9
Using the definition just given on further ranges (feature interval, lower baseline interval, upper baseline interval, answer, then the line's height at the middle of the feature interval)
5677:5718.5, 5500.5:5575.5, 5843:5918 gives -0.22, 28.2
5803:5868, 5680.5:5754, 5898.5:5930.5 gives -0.20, 29.4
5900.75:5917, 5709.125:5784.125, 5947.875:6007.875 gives 0.29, 31.4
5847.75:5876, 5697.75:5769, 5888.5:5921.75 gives -0.23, 24.5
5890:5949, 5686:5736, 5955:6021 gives 0.28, 31.9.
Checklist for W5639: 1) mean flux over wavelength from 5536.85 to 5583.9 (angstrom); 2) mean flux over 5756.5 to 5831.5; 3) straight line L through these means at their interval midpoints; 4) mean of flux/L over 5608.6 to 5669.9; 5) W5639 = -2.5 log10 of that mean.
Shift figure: 0.10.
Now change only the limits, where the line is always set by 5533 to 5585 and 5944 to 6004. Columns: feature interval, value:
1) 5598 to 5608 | 0.13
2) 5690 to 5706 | -0.16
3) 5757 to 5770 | -0.15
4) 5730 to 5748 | -0.18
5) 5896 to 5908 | 0.49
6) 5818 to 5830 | -0.15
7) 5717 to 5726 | -0.18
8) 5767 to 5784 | -0.16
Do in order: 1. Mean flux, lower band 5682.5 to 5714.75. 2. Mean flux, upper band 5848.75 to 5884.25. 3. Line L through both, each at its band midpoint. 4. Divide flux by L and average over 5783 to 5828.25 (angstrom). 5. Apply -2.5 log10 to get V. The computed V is -0.20 mag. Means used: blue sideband 34.6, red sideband 29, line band 37.2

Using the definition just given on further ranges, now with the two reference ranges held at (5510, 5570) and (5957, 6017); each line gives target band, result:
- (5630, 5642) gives 0.09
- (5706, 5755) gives -0.18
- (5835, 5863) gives -0.17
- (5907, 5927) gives 0.17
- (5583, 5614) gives 0.03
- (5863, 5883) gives 0.13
